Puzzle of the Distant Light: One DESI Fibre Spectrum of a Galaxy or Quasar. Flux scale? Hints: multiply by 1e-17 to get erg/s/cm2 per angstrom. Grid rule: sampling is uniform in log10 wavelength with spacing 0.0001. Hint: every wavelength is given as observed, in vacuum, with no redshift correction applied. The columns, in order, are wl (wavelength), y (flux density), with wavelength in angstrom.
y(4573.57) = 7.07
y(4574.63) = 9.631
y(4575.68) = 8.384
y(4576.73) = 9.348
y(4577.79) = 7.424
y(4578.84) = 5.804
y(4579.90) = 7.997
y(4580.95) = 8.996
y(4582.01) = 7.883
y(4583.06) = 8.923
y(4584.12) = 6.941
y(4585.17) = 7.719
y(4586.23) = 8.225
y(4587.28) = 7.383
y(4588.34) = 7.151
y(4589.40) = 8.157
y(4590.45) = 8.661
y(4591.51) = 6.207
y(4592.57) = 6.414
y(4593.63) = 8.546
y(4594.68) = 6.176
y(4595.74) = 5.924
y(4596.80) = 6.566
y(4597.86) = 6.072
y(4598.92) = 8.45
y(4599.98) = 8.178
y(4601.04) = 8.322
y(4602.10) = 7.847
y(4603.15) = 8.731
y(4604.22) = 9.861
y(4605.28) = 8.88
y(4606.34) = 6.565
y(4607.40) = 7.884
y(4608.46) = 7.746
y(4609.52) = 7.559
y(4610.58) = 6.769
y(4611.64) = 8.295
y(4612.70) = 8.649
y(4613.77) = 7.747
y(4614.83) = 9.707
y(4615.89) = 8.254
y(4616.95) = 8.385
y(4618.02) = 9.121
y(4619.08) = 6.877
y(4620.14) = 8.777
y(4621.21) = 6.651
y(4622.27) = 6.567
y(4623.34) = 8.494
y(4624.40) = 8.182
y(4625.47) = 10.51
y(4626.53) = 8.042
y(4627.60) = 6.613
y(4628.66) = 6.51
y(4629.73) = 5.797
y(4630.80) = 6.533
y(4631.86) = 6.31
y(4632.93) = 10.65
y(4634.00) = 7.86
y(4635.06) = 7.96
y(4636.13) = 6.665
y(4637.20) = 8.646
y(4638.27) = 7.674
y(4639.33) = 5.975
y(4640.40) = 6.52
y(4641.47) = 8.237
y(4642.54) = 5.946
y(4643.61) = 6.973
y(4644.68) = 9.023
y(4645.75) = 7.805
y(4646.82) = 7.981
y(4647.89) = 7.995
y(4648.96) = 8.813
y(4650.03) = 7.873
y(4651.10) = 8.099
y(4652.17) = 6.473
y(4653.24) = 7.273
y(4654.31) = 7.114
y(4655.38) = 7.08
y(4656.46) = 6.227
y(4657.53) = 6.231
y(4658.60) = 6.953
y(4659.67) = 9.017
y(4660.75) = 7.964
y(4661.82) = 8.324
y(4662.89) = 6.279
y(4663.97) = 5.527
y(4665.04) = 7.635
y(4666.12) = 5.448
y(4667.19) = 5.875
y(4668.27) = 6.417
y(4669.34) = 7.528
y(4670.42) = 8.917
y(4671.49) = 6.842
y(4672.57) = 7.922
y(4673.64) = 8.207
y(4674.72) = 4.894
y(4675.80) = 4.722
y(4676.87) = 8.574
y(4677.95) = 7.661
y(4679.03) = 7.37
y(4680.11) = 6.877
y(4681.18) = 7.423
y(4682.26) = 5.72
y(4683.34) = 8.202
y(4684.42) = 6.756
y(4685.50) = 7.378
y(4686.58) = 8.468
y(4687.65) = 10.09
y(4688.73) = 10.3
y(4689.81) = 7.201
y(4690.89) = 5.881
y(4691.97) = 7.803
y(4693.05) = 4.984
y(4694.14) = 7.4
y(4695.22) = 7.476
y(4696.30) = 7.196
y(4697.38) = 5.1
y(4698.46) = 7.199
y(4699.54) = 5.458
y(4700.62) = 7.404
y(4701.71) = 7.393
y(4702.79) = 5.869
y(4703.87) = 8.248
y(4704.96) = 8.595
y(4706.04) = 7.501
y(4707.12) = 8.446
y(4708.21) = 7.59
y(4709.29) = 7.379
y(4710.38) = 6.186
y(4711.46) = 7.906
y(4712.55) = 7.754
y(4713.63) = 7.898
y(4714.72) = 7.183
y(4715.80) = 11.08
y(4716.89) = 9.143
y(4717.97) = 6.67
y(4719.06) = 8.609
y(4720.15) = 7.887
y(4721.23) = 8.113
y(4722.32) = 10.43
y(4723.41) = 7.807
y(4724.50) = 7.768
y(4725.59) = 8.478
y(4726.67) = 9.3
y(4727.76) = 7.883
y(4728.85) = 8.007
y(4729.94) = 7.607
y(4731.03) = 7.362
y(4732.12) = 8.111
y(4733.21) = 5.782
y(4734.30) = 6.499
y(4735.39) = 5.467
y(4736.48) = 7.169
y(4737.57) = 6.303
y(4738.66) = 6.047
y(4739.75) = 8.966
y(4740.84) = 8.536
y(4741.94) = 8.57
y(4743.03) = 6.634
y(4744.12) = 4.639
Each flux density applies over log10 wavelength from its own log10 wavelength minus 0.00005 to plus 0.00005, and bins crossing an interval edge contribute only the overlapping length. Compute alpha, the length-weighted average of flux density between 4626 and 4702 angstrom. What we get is 7.25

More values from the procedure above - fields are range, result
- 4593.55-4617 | 7.85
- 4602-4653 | 7.81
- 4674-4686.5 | 6.94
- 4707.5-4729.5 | 8.15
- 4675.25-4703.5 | 7.16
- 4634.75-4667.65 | 7.28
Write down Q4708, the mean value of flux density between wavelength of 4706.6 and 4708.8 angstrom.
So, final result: 7.99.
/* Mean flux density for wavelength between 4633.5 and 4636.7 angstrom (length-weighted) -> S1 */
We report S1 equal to 7.51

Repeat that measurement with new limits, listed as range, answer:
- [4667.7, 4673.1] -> 7.51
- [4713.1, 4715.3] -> 7.61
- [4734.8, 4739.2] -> 6.25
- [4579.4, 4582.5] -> 8.3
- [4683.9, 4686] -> 7.06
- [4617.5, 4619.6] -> 8.01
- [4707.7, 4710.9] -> 7.05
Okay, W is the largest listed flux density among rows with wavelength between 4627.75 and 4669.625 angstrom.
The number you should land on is 10.65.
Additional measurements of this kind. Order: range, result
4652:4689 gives 10.3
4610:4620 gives 9.707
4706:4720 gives 11.08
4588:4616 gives 9.861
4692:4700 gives 7.476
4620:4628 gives 10.51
